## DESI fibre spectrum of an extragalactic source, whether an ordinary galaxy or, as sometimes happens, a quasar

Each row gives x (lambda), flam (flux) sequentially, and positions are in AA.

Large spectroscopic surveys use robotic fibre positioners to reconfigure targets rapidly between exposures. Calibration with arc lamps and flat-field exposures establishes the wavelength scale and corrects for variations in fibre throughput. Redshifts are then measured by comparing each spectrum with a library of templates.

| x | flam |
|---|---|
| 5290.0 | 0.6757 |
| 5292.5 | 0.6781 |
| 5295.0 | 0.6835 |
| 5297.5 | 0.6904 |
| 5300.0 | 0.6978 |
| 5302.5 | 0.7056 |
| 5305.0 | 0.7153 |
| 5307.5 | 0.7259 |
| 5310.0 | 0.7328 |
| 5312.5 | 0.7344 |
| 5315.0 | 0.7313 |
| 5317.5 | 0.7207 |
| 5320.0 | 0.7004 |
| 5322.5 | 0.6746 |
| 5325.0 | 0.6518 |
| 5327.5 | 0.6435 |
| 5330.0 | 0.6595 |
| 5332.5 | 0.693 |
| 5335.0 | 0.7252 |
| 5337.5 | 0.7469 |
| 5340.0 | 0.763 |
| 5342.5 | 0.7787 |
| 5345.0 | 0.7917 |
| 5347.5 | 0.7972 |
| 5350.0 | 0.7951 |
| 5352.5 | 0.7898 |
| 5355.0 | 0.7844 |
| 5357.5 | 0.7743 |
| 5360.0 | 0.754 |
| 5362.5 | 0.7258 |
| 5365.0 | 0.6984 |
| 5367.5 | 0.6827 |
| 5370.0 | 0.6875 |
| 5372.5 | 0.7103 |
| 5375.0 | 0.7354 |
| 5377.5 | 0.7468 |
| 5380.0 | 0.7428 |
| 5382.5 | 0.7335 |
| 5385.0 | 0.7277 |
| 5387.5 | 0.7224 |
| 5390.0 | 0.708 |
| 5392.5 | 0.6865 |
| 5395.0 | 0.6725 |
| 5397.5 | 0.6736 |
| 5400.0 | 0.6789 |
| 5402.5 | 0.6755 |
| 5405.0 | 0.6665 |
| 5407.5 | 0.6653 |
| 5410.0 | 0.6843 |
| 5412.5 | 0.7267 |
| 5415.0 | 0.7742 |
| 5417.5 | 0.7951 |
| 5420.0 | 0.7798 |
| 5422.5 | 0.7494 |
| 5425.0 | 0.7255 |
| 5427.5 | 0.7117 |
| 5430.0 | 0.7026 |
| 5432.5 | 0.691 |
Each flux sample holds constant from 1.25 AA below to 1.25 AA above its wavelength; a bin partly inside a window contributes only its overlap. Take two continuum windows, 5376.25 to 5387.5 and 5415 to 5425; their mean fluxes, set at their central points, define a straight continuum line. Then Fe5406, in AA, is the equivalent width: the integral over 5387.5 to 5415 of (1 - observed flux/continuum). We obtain 2.30 AA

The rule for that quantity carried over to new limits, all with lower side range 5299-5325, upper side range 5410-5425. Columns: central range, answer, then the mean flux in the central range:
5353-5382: 0.1 AA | 0.733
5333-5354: -1.3 AA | 0.771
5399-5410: 1.1 AA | 0.673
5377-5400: 1.0 AA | 0.71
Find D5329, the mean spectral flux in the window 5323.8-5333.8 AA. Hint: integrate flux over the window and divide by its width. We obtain 0.662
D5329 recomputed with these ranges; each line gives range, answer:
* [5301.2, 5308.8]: 0.716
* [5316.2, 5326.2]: 0.687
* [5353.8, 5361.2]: 0.771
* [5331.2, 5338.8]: 0.722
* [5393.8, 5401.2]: 0.675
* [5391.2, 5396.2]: 0.68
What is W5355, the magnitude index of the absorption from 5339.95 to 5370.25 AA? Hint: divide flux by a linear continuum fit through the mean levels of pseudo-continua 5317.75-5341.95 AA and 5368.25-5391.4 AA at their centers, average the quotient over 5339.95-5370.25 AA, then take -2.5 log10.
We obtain -0.07 mag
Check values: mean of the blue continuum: 0.699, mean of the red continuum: 0.723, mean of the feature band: 0.758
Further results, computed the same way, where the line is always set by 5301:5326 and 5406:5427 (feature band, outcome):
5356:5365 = -0.03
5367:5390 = 0.01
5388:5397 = 0.06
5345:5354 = -0.11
